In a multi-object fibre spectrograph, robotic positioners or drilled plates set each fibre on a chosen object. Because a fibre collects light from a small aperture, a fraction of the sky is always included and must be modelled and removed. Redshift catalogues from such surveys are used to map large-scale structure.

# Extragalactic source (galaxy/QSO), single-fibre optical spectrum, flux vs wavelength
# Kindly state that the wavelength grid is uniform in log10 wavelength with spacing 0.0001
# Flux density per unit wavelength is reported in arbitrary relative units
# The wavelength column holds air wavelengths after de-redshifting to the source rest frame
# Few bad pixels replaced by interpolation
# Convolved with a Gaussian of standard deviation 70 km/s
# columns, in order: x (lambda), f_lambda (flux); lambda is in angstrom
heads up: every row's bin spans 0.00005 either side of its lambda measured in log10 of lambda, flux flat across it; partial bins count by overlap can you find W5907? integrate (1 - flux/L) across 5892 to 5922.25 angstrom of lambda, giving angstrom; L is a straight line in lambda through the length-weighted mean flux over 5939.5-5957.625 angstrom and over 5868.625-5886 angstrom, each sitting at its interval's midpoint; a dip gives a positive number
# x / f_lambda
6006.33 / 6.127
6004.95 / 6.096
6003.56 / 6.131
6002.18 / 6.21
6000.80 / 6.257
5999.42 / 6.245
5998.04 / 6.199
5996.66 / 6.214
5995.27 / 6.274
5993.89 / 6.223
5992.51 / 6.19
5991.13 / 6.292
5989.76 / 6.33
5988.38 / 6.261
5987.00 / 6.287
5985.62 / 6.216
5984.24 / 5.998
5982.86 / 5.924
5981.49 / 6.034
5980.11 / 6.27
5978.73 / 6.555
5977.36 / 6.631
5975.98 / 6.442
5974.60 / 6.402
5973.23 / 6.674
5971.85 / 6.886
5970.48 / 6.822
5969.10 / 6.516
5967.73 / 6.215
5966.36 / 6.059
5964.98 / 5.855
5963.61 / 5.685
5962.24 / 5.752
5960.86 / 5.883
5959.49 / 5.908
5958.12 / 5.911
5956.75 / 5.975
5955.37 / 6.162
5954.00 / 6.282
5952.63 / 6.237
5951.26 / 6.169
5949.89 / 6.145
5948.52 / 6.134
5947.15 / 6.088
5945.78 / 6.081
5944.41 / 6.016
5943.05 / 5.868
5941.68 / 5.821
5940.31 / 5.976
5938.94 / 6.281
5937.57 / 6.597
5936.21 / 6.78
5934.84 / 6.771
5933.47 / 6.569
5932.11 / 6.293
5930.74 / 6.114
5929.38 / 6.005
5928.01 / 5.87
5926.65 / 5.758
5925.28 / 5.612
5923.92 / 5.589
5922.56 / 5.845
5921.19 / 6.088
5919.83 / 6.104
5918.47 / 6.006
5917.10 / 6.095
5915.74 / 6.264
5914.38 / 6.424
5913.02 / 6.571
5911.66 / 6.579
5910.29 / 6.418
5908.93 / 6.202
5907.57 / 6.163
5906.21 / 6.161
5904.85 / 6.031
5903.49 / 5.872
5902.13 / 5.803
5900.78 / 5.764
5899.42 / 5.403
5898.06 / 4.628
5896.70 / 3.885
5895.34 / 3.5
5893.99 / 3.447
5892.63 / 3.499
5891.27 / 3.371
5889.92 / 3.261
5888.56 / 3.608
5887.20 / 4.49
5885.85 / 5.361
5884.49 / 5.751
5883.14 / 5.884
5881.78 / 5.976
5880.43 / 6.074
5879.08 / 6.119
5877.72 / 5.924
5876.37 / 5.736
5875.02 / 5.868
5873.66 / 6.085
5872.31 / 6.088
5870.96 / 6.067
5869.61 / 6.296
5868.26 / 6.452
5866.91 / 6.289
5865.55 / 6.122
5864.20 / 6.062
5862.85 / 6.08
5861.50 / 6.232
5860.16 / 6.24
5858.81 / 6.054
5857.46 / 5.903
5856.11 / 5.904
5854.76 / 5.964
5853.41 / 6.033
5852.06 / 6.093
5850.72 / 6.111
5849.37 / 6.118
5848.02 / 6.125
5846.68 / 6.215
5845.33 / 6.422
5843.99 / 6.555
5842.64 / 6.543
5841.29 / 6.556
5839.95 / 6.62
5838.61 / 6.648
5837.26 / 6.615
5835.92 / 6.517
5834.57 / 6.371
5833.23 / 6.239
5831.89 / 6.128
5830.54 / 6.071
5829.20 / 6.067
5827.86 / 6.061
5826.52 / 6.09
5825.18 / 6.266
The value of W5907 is 2.1 angstrom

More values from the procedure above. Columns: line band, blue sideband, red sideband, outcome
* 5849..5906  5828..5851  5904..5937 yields 6.90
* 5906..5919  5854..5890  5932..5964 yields -0.67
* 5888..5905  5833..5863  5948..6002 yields 4.97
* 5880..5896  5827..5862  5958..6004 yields 4.48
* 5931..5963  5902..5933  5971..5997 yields 0.18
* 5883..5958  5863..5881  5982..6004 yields 5.28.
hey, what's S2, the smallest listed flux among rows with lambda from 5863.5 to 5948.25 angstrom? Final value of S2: 3.261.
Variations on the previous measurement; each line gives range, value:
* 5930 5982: 5.685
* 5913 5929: 5.589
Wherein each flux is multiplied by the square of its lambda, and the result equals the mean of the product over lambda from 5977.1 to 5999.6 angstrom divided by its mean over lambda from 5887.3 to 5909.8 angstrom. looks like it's 1.34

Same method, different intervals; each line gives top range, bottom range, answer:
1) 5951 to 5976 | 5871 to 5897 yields 1.28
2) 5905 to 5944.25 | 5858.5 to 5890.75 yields 1.09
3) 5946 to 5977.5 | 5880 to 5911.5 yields 1.25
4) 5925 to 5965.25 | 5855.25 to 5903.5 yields 1.15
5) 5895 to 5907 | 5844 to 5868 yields 0.88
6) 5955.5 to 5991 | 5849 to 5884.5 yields 1.06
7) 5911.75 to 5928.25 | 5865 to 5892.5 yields 1.12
